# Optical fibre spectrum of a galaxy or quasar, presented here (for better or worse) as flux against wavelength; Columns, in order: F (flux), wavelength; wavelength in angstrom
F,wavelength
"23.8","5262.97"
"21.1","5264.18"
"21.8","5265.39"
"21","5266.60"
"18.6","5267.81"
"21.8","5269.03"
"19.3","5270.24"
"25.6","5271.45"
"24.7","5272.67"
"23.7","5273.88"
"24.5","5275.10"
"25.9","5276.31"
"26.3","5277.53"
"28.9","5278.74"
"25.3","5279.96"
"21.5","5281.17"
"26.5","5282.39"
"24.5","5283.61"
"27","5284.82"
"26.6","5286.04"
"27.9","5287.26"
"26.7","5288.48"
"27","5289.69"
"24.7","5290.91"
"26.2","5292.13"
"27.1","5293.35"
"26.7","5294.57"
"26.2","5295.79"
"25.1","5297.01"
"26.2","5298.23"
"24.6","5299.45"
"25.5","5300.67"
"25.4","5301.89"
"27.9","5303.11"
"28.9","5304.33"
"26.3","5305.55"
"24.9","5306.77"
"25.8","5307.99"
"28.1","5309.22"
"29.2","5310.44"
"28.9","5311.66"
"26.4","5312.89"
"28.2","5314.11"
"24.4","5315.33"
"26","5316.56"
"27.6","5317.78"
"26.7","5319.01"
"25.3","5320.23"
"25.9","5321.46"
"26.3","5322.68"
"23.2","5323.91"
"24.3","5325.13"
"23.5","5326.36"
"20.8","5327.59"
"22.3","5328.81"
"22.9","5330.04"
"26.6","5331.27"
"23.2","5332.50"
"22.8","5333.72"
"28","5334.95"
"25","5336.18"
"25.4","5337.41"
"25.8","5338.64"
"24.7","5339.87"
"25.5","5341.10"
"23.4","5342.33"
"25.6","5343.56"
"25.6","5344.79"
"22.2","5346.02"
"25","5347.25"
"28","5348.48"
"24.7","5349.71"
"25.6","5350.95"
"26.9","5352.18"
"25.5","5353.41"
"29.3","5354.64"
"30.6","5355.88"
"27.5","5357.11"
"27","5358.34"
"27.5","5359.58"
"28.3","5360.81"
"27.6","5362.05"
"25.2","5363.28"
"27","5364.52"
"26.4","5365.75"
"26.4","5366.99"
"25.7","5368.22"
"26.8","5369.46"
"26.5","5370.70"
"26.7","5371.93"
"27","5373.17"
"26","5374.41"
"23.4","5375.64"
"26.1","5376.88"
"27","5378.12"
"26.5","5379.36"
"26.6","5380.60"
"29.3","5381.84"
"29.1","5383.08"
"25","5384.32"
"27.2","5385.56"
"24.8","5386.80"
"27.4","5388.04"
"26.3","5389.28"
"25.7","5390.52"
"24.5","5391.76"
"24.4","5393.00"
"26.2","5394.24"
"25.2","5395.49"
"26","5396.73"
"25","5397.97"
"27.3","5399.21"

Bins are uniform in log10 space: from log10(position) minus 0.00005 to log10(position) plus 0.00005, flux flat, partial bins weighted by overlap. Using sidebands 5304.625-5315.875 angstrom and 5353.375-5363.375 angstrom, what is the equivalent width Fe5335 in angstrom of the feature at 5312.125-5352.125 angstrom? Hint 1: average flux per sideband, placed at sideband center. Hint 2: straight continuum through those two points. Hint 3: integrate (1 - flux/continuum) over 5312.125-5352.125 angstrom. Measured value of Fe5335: 3.4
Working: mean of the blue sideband 27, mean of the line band 25.1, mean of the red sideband 27.9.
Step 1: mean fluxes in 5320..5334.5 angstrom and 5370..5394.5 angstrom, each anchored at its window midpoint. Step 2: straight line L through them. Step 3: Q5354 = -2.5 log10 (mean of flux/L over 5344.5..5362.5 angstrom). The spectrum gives -0.07 mag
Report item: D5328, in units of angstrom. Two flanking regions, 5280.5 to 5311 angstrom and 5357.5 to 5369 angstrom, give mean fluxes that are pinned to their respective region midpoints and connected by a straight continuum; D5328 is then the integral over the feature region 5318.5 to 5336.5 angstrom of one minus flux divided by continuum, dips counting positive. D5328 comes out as 1.41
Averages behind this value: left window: 26.3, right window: 26.8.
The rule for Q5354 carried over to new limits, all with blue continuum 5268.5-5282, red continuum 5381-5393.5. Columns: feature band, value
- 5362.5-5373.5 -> -0.02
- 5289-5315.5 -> -0.07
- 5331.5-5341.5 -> 0.02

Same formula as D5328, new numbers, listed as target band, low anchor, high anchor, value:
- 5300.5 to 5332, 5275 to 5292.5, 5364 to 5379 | 0.35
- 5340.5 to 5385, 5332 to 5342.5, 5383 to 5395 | -1.81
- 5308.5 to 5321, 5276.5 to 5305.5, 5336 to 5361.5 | -0.41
